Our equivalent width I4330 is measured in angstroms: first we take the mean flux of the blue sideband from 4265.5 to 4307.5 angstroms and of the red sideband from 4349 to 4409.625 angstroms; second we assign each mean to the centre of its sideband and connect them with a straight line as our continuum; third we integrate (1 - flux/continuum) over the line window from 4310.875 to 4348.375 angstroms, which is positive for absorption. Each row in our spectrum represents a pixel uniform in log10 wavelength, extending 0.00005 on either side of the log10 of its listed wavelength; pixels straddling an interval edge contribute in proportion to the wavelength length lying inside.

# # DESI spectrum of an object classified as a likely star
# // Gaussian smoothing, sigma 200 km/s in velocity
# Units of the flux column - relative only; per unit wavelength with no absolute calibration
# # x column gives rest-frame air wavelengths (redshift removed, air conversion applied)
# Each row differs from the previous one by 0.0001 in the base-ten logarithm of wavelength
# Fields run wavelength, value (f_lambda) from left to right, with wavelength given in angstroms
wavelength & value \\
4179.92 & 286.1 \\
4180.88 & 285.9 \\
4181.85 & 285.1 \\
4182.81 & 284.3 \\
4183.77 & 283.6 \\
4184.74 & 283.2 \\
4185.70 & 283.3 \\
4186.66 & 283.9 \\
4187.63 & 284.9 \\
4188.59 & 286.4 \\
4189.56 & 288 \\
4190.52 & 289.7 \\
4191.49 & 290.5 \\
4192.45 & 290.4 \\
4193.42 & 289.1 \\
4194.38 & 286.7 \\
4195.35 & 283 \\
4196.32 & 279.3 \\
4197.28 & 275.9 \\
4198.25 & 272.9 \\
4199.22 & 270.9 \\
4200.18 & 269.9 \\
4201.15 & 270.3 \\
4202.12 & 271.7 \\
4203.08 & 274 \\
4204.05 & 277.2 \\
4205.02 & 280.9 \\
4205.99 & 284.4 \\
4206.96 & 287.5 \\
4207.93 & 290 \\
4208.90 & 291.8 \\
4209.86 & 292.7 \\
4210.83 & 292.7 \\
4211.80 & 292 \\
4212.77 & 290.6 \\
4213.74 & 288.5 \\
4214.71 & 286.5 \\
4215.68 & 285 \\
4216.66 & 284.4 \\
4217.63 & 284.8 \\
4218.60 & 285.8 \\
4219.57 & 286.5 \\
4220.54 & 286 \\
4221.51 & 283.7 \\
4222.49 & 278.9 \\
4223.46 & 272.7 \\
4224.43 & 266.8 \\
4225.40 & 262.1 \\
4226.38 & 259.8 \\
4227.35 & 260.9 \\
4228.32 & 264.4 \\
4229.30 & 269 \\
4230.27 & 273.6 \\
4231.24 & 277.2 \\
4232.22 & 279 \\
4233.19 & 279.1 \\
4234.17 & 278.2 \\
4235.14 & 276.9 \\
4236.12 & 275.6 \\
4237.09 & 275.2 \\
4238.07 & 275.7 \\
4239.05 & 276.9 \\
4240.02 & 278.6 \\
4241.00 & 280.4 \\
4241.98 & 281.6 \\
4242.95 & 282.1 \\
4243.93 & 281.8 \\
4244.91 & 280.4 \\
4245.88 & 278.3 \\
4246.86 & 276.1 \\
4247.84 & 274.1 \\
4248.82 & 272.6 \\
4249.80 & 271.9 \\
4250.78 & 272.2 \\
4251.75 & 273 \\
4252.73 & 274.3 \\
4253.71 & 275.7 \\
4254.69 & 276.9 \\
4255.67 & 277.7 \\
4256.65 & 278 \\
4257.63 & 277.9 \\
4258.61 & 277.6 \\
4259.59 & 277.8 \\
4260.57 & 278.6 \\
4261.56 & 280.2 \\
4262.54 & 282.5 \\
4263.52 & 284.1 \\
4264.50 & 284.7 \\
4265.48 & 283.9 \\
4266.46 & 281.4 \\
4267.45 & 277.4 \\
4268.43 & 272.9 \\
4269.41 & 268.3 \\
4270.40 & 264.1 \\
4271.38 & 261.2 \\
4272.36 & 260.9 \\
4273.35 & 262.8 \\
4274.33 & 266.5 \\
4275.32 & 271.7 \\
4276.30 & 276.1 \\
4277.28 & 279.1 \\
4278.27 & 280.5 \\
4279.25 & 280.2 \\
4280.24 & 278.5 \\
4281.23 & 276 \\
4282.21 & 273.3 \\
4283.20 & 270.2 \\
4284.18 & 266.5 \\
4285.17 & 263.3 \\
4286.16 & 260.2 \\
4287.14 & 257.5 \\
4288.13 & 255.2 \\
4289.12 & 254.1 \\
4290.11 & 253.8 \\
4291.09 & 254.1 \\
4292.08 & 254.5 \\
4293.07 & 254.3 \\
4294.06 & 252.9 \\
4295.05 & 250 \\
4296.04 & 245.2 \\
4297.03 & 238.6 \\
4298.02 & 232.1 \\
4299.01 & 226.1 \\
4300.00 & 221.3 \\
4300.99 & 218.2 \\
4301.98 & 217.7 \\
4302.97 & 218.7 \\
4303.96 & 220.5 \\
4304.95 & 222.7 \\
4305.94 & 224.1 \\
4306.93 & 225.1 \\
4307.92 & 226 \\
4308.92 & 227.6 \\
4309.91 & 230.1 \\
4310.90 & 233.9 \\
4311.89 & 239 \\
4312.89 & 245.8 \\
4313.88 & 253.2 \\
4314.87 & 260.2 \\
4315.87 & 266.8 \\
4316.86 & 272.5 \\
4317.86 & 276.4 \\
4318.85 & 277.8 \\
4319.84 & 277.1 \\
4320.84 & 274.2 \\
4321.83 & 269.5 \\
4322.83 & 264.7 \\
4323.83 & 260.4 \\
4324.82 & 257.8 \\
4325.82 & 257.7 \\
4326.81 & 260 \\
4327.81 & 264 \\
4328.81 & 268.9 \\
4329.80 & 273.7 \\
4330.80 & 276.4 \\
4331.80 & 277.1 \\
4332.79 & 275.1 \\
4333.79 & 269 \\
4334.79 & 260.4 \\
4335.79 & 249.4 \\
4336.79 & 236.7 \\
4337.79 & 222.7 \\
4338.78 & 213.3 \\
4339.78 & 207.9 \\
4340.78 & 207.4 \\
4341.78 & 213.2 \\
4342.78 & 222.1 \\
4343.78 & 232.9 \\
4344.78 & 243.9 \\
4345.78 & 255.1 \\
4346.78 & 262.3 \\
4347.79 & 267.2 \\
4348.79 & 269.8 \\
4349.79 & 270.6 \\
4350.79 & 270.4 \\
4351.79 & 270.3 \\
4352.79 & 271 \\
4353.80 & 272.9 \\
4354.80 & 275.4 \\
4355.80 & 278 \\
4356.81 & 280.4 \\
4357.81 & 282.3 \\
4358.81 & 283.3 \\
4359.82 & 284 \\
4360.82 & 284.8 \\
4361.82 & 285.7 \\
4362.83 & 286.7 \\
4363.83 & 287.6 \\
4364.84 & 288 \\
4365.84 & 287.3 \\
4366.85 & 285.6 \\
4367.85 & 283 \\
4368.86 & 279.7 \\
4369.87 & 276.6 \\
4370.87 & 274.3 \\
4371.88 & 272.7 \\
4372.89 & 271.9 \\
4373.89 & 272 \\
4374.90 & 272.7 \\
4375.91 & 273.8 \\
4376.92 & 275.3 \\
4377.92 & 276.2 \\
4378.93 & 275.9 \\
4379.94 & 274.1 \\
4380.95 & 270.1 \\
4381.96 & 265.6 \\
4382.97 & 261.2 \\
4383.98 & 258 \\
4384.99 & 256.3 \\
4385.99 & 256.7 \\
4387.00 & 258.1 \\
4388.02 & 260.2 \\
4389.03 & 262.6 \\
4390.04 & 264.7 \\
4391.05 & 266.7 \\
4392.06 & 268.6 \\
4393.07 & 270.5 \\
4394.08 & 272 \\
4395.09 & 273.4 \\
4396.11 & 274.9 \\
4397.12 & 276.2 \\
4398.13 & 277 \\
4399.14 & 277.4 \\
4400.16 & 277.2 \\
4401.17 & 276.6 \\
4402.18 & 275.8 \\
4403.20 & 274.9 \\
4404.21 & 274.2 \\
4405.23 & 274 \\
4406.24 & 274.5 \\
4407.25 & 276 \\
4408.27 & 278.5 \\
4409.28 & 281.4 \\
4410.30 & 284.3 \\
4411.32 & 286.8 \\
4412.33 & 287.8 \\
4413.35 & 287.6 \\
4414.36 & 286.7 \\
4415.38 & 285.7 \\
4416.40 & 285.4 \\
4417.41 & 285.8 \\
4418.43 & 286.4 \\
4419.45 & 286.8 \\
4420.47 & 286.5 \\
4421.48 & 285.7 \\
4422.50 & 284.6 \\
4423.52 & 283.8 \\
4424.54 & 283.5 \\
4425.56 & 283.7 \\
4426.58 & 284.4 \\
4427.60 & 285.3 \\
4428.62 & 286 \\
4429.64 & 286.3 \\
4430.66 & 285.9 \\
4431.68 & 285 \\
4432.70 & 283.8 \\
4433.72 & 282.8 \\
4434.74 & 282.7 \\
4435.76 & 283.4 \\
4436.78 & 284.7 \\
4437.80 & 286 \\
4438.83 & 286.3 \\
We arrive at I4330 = 1.4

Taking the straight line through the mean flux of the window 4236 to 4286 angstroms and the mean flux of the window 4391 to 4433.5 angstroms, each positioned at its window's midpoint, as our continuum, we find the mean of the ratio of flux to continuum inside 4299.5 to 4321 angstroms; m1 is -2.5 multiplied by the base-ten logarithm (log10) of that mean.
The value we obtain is 0.15 mag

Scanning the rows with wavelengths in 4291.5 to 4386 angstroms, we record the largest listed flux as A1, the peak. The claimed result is 288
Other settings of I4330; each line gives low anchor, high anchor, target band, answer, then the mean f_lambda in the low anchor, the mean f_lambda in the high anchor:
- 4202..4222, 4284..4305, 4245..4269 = -1.4 angstroms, 286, 243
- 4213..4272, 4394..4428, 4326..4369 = 2.5 angstroms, 277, 281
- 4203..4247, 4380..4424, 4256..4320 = 4.6 angstroms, 280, 275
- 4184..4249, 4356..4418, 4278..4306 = 2.9 angstroms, 280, 276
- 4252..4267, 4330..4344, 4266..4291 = 0.2 angstroms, 279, 241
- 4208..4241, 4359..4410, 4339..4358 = 1.4 angstroms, 279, 274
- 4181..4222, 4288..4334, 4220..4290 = -1.6 angstroms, 284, 250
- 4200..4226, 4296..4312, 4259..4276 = -1.7 angstroms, 282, 227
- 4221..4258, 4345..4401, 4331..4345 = 1.8 angstroms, 275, 273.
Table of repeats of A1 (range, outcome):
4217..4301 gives 286.5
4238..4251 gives 282.1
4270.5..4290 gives 280.5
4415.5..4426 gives 286.8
